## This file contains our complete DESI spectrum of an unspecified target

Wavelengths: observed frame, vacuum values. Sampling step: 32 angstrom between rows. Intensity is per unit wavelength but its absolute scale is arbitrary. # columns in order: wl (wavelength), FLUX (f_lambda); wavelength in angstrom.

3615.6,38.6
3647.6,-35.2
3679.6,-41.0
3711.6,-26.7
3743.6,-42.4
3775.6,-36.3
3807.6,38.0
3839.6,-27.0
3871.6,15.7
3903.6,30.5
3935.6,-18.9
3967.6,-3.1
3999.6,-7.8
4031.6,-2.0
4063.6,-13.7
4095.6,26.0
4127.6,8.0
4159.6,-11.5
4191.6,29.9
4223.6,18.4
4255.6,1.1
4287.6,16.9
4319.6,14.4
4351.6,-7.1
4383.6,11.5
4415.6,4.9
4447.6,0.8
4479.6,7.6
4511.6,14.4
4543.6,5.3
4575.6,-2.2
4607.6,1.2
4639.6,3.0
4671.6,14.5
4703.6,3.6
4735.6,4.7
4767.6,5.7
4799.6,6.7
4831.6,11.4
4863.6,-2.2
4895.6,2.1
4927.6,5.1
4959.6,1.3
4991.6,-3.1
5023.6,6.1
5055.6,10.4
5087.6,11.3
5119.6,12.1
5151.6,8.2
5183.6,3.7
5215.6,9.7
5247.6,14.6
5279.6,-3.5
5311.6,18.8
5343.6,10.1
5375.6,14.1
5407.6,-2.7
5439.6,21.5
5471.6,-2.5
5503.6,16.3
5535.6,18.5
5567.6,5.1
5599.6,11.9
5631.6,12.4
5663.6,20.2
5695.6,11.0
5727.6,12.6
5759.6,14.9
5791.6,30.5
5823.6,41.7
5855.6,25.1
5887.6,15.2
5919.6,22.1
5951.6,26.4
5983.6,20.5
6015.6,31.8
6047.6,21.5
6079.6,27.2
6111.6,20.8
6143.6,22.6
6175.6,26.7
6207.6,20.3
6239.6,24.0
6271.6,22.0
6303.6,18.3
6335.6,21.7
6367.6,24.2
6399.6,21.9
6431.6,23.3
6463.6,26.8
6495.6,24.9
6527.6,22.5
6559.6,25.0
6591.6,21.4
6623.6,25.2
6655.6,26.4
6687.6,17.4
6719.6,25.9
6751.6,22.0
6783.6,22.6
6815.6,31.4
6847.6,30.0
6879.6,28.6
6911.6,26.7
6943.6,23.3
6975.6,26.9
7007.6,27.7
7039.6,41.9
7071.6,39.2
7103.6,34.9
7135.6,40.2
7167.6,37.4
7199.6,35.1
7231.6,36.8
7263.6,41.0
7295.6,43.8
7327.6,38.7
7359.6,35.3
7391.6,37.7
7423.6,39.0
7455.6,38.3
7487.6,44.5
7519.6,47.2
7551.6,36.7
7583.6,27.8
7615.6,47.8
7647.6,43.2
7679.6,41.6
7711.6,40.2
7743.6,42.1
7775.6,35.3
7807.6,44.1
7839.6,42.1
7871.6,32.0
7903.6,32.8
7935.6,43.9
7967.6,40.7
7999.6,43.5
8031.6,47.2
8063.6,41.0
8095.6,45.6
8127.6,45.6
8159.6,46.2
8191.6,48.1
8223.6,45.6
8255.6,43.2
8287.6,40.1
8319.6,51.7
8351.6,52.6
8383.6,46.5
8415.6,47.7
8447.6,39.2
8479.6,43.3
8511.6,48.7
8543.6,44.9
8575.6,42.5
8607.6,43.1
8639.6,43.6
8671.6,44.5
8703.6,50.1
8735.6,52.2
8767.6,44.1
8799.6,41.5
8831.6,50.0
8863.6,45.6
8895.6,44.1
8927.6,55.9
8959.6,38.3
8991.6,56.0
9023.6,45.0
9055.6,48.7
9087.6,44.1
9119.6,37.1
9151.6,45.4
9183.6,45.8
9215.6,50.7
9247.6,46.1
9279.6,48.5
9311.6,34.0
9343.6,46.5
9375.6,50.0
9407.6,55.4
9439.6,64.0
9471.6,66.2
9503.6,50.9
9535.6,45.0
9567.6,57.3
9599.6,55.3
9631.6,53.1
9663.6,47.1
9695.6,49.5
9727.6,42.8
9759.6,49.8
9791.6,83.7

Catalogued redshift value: 0.762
